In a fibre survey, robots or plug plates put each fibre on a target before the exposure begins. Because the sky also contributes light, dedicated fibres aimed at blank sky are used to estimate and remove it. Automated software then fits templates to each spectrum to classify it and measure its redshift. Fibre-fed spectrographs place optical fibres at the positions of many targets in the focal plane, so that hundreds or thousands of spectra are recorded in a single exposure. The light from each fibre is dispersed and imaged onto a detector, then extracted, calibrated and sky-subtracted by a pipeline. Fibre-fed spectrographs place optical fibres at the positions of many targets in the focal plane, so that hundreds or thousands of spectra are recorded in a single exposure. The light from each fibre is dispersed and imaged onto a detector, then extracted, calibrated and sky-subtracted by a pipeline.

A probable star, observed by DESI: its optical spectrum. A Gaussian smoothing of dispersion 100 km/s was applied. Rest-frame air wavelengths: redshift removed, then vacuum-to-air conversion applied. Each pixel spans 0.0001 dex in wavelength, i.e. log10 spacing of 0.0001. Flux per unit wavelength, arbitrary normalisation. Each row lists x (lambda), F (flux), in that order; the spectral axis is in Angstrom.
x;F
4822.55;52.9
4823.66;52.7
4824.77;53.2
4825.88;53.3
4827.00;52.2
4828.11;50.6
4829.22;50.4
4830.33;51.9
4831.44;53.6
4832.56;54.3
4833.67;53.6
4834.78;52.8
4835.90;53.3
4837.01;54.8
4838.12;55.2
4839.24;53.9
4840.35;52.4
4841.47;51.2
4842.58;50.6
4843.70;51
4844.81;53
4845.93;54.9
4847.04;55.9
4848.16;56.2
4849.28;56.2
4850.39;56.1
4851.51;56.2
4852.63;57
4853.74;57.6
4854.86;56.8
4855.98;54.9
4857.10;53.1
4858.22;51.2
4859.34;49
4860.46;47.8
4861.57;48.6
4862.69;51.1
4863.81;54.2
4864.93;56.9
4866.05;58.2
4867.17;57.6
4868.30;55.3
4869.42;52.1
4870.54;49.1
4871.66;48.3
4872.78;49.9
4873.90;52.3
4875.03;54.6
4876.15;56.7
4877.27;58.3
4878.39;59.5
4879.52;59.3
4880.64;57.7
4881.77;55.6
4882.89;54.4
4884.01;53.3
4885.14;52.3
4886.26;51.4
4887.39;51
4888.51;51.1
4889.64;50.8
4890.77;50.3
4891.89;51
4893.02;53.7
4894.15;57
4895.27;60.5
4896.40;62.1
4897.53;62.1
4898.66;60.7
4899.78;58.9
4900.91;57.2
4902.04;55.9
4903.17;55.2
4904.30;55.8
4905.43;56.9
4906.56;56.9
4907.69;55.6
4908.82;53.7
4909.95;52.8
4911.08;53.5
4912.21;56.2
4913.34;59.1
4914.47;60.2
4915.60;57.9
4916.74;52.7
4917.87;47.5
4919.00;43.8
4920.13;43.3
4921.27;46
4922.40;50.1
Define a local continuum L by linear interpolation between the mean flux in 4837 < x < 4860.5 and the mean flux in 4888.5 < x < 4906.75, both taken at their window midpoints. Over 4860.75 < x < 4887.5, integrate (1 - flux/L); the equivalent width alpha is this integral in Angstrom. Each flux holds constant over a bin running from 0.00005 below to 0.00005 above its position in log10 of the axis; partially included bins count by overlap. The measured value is 0.6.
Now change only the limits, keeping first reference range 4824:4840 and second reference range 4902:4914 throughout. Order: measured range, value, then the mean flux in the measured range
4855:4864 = 0.4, 51.4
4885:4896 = 0.4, 53.1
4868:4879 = 0.2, 53.6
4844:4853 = -0.3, 55.5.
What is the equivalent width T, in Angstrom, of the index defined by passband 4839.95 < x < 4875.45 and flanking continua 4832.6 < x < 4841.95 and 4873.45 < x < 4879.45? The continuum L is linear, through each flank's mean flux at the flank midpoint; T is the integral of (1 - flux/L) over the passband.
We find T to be 1.1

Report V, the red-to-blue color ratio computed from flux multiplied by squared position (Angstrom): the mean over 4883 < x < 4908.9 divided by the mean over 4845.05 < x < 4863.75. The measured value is 1.05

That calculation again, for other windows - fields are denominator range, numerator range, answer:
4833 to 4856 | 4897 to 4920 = 1.04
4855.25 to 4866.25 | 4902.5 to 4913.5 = 1.08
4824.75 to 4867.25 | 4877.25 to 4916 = 1.07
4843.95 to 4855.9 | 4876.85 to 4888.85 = 1.00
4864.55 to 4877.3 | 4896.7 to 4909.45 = 1.08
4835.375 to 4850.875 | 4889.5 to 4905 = 1.07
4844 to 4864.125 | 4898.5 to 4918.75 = 1.06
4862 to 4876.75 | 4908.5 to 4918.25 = 1.05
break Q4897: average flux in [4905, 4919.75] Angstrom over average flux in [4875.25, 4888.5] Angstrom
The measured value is 1.0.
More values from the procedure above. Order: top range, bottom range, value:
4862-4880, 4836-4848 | 1.02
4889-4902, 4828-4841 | 1.07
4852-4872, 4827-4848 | 1.01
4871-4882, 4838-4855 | 1.01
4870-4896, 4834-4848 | 1.01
